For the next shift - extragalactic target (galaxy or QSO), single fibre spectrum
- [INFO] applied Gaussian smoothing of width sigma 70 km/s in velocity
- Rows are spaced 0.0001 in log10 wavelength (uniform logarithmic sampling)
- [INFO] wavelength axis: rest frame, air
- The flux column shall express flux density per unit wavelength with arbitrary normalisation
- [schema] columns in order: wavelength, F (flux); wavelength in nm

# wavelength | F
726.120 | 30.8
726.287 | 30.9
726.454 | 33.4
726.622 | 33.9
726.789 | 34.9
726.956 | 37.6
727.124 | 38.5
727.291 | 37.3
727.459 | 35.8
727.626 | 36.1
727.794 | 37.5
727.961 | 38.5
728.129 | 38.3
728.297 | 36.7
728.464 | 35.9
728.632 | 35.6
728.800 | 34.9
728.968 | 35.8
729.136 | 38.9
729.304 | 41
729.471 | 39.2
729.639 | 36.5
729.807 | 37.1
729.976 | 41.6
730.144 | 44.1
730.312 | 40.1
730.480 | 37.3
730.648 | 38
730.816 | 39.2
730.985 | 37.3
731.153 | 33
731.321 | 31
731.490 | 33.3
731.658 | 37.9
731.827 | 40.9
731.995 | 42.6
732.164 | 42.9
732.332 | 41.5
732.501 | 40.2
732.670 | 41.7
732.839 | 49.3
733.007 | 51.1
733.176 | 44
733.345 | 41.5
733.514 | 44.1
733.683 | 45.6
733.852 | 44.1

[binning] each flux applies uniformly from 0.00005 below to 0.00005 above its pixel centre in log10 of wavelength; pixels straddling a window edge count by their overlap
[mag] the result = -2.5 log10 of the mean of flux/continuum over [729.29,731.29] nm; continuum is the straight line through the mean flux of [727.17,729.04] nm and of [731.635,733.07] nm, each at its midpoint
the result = 0.04 mag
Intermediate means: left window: 36.6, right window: 43.2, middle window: 38.4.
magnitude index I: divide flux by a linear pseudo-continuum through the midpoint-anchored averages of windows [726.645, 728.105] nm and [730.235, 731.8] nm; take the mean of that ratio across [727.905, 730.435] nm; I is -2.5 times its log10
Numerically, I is -0.04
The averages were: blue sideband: 37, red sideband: 36.5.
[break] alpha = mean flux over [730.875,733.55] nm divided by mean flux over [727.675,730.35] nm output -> 1.07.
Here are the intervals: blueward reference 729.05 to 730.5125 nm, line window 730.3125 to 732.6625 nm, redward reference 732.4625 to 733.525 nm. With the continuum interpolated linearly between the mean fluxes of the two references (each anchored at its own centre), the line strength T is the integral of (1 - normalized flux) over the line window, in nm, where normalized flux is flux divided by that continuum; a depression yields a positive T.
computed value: 0.23 nm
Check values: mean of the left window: 39.6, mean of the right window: 44.8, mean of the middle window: 38.3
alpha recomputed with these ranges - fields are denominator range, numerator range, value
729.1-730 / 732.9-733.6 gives 1.17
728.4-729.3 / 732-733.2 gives 1.21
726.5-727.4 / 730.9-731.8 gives 0.96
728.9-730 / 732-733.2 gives 1.15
